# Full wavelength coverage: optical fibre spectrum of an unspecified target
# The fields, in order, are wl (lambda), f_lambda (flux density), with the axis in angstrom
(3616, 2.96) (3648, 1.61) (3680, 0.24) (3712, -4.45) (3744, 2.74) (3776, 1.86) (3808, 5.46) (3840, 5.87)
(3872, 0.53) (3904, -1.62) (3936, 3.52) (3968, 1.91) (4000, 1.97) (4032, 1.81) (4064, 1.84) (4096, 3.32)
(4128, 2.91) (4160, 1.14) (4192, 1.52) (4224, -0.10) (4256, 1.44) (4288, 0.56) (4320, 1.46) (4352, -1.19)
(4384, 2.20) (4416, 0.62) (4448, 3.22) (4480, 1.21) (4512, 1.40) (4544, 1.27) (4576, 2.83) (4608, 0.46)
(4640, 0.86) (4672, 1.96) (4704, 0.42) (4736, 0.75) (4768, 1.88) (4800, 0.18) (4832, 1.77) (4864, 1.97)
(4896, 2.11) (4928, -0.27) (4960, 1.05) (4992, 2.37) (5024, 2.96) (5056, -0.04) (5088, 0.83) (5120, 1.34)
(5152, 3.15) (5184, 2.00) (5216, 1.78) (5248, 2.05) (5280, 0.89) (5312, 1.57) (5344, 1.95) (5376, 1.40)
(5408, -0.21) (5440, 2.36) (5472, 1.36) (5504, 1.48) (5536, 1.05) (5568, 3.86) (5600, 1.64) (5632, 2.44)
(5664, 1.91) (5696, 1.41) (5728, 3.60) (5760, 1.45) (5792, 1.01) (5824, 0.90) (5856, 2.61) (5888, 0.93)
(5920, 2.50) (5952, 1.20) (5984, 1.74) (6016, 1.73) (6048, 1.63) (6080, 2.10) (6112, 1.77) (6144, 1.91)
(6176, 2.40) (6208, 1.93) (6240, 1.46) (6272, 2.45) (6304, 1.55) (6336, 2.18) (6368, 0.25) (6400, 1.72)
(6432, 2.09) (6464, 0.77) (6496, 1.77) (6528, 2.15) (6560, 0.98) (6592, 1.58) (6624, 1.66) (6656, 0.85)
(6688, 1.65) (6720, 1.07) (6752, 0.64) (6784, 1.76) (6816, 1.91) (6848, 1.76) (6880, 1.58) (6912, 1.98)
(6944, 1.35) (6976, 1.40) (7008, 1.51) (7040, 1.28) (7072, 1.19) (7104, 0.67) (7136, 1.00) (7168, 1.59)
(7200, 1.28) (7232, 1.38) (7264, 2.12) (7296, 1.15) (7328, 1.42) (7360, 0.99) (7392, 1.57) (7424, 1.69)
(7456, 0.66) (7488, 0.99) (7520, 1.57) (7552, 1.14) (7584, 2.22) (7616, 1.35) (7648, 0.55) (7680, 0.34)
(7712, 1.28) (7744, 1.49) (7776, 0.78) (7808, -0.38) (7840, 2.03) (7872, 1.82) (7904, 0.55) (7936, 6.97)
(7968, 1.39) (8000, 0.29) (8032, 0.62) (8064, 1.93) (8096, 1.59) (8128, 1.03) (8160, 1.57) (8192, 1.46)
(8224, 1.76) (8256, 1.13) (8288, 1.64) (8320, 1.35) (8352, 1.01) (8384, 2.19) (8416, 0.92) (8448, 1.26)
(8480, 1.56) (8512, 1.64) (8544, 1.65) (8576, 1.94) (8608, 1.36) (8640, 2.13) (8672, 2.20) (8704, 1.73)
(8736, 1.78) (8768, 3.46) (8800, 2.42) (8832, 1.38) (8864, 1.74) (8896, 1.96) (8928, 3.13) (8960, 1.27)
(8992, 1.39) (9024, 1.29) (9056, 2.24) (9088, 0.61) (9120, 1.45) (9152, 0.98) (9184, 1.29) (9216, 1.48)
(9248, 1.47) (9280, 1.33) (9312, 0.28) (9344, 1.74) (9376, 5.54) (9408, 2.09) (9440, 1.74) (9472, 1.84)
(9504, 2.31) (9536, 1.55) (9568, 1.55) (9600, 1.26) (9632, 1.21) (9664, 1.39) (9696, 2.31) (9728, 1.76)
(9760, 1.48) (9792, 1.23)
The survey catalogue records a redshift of 1.13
